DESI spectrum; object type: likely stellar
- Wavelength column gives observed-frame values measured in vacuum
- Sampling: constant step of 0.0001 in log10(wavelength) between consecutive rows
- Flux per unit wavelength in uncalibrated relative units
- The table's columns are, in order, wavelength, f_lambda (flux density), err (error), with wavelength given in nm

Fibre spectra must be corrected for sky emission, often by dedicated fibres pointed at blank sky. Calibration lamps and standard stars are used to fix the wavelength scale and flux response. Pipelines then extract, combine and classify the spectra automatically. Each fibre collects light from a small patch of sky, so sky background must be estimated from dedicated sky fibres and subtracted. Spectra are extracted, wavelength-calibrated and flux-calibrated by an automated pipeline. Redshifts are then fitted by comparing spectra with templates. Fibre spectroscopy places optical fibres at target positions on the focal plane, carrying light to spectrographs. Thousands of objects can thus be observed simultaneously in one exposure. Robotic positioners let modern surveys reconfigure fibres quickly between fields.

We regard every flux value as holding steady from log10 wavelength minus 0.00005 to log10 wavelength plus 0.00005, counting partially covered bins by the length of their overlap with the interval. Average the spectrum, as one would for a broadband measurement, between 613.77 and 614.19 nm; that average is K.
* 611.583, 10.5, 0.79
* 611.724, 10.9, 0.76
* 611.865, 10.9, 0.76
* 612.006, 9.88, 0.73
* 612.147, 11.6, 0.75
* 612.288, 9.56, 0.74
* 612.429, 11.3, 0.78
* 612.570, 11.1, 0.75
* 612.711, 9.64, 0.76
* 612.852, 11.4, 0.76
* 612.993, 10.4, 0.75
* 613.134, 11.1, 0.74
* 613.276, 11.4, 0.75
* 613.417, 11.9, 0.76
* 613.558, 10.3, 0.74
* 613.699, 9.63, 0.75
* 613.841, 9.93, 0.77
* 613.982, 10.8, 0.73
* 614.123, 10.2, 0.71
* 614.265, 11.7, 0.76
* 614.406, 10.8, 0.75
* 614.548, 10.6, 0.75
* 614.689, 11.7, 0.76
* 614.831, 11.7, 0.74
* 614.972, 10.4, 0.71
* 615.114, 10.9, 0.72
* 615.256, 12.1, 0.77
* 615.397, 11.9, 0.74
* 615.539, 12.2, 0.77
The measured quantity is 10.3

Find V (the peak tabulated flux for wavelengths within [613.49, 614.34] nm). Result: 11.7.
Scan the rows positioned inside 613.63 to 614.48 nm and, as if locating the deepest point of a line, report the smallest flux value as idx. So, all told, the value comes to 9.63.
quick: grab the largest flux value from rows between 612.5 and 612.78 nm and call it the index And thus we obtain 11.1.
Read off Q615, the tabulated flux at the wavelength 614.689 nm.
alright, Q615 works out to 11.7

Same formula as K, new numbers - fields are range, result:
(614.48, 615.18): 11.1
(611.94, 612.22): 10.7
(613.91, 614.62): 10.8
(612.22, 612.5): 10.4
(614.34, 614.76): 11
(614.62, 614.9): 11.7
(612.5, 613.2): 10.7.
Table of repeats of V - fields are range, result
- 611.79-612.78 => 11.6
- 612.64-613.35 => 11.4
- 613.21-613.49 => 11.9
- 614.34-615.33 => 12.1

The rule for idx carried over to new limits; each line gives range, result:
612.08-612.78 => 9.56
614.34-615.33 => 10.4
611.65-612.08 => 9.88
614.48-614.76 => 10.6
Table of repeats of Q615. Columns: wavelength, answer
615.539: 12.2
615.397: 11.9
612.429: 11.3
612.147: 11.6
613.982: 10.8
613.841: 9.93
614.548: 10.6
